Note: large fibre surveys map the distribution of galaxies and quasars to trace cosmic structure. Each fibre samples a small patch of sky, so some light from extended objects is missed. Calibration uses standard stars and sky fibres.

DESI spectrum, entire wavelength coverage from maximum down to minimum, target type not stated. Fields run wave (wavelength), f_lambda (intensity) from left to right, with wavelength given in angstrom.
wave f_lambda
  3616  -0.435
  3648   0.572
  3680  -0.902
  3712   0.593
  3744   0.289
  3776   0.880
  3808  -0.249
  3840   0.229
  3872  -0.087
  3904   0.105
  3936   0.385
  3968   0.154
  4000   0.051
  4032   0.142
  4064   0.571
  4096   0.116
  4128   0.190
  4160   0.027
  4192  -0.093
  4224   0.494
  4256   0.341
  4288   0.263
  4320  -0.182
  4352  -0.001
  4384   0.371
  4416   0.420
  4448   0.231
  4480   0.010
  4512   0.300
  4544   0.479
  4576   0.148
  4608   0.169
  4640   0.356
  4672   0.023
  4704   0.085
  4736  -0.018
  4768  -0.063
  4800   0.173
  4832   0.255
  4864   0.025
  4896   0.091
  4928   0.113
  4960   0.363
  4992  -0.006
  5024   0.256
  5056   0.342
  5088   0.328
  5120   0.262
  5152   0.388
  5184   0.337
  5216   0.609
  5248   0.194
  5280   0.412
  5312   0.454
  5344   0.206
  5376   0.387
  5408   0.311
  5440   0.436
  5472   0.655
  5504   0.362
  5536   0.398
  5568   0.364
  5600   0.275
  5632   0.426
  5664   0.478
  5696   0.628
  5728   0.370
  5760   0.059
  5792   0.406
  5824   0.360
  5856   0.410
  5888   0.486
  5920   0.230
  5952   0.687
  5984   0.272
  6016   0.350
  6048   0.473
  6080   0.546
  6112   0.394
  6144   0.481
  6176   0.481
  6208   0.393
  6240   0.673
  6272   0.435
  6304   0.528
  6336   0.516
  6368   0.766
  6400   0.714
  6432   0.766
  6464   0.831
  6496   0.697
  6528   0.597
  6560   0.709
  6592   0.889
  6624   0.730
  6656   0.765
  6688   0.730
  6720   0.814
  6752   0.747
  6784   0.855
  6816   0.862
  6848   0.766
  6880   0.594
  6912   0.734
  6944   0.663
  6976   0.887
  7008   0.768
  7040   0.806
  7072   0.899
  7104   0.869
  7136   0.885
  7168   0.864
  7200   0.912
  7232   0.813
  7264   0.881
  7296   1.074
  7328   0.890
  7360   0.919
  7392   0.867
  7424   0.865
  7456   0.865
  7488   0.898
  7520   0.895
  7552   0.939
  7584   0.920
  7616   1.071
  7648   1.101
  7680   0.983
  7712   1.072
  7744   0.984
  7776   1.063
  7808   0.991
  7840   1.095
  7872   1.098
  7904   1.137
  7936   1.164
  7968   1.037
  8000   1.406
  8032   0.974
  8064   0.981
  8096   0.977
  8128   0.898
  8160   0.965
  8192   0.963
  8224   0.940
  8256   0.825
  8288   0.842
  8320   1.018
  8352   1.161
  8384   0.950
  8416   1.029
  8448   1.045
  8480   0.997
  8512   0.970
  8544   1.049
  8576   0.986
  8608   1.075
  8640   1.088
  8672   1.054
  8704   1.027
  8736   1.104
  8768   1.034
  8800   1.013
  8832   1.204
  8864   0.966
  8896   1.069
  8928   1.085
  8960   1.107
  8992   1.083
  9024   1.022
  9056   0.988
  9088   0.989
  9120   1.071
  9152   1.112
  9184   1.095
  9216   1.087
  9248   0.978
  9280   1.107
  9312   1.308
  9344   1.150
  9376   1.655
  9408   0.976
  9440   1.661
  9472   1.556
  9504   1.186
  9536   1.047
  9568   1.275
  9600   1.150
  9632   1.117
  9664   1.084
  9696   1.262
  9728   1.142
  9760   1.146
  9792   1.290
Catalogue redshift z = 0.60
